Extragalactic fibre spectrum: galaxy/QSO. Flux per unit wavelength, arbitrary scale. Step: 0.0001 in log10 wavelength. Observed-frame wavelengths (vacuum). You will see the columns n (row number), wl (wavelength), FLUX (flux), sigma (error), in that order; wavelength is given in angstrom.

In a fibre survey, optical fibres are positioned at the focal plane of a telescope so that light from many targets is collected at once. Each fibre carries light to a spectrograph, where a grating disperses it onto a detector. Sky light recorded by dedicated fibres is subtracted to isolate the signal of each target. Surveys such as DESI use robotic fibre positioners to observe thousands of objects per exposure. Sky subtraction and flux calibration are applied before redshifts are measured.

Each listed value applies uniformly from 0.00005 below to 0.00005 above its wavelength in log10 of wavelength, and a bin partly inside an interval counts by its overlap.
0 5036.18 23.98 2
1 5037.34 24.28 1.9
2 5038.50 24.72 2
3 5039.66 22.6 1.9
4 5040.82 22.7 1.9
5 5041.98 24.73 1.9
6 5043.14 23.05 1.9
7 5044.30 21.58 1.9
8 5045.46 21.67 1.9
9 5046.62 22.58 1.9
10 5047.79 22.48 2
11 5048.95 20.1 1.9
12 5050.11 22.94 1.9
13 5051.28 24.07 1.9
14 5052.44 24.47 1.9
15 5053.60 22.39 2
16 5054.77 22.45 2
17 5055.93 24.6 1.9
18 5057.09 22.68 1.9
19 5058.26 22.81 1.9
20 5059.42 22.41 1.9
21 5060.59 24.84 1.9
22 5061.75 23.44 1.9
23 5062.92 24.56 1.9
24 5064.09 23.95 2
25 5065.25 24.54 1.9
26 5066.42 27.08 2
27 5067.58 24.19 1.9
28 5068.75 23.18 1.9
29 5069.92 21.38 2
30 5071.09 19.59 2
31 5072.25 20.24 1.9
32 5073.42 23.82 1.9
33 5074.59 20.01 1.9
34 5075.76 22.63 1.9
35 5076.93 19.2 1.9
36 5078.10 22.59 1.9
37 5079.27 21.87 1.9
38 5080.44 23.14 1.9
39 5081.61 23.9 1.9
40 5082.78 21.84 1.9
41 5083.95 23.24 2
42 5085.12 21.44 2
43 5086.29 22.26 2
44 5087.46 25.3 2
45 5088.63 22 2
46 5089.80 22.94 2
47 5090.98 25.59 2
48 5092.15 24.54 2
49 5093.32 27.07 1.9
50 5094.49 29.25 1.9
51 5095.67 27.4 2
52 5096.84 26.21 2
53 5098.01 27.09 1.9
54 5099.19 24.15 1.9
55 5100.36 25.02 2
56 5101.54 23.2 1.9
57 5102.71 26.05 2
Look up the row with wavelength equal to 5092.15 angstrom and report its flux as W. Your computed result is 24.54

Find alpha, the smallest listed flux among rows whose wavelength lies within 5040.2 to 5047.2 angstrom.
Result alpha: 21.58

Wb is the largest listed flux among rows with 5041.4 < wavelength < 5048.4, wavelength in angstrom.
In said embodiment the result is 24.73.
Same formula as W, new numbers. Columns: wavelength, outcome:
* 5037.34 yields 24.28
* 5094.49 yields 29.25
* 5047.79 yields 22.48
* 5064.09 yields 23.95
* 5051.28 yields 24.07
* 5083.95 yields 23.24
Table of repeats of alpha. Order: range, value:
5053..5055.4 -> 22.39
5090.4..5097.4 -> 24.54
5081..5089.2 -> 21.44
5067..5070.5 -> 21.38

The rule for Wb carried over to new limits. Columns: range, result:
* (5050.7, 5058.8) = 24.6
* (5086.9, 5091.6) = 25.59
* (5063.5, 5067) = 27.08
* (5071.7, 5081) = 23.82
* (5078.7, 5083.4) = 23.9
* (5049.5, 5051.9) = 24.07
